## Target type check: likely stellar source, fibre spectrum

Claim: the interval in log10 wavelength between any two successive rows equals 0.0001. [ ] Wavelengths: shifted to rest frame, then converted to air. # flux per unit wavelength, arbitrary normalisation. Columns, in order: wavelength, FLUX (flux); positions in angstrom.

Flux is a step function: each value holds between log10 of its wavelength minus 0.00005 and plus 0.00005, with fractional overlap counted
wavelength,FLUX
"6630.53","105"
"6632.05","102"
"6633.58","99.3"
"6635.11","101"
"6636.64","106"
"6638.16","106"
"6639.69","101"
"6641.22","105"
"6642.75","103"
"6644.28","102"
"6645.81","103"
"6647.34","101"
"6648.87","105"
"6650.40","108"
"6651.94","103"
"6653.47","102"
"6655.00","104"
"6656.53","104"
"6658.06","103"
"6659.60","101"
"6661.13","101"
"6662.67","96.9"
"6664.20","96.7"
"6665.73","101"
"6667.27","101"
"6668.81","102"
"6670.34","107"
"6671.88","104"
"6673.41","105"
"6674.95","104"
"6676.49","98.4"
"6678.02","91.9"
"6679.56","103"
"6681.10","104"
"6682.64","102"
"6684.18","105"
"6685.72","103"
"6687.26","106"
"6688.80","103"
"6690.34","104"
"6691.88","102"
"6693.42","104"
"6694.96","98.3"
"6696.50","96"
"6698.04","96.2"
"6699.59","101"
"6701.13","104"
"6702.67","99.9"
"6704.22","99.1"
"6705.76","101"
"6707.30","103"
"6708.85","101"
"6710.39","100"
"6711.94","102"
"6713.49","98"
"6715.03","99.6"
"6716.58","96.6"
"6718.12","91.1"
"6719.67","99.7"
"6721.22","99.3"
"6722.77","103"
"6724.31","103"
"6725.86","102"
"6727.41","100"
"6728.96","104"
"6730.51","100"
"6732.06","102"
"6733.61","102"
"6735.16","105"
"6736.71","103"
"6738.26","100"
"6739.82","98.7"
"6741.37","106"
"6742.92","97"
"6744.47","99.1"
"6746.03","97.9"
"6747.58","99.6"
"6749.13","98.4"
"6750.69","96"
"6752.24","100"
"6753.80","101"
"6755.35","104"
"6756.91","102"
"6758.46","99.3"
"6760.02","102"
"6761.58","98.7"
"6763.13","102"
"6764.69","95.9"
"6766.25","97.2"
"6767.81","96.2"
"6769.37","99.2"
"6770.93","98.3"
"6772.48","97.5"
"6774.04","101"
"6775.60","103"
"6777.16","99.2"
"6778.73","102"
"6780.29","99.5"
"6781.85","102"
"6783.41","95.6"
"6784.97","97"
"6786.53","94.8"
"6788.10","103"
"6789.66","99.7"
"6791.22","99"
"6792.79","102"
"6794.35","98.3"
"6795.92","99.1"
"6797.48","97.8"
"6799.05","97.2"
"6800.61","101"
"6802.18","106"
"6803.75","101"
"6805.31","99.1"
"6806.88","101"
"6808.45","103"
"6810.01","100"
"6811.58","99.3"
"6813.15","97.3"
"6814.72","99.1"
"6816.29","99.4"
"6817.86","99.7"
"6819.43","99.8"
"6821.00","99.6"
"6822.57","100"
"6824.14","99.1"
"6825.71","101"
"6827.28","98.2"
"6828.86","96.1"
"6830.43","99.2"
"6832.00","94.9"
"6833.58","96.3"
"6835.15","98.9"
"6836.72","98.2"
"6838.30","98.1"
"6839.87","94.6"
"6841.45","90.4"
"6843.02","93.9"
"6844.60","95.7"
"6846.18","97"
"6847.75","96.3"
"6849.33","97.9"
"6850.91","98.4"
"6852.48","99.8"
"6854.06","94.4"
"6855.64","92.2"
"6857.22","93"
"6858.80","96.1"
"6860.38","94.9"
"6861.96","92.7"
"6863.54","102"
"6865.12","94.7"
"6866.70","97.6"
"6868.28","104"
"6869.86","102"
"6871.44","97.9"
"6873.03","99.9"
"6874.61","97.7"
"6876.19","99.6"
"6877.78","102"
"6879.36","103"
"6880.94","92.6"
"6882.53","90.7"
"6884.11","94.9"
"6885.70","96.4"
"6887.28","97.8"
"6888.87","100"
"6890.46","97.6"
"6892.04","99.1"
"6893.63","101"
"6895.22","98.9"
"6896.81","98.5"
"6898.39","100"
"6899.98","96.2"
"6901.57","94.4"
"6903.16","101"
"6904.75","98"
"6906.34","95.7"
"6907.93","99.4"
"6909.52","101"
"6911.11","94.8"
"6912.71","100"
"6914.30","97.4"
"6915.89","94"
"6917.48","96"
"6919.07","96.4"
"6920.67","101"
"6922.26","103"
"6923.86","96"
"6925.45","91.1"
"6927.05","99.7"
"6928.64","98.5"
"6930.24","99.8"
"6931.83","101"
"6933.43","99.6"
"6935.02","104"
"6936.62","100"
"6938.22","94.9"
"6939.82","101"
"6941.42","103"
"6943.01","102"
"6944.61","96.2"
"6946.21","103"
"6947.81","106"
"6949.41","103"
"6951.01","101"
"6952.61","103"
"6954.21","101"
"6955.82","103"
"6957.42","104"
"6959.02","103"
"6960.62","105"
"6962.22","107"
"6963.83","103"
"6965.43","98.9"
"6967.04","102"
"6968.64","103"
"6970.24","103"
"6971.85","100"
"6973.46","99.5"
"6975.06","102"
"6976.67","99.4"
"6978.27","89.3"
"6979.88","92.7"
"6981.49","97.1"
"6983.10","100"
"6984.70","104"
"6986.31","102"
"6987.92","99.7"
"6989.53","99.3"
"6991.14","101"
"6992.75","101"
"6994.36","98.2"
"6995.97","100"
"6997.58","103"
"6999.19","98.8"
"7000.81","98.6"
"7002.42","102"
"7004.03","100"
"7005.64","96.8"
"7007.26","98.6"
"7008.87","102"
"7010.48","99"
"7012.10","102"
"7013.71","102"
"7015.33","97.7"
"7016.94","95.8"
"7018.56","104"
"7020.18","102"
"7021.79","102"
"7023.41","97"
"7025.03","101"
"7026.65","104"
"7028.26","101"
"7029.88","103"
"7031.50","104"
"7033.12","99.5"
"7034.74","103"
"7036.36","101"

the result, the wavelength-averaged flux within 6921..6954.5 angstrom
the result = 100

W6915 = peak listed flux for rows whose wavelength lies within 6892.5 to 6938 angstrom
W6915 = 104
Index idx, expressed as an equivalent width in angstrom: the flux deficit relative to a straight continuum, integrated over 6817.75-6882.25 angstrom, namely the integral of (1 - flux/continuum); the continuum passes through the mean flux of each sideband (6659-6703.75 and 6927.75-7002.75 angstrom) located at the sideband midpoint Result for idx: 2.3 angstrom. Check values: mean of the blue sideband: 101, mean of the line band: 97.5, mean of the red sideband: 101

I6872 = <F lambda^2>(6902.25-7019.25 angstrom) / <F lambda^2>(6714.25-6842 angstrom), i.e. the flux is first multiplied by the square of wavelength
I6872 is 1.06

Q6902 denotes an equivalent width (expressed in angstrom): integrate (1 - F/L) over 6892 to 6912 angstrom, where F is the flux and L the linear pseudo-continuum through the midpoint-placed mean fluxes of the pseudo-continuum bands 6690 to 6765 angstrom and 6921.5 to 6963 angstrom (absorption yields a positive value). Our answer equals 0.5 angstrom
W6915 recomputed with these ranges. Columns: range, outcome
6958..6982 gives 107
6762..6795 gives 103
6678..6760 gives 106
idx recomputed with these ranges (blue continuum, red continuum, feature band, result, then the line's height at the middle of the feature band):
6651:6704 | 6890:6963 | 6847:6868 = 0.83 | 100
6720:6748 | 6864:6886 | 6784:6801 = 0.18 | 99.9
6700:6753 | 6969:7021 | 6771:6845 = 0.93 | 100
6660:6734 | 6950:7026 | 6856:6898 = 1.19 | 101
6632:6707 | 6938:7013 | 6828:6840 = 0.49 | 101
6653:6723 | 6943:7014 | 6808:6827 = 0.23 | 101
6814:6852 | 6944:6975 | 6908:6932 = 0.70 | 101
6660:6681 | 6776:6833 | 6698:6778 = 0.08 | 100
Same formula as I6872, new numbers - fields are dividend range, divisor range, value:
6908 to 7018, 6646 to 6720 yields 1.07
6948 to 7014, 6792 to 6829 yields 1.06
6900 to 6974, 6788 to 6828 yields 1.04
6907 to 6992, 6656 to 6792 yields 1.06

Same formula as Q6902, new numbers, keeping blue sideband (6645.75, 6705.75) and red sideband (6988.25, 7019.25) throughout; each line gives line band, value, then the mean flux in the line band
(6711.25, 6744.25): 0.3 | 101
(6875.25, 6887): 0.4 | 97.1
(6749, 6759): 0.1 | 100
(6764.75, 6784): 0.4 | 99.1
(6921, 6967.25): -0.4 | 101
